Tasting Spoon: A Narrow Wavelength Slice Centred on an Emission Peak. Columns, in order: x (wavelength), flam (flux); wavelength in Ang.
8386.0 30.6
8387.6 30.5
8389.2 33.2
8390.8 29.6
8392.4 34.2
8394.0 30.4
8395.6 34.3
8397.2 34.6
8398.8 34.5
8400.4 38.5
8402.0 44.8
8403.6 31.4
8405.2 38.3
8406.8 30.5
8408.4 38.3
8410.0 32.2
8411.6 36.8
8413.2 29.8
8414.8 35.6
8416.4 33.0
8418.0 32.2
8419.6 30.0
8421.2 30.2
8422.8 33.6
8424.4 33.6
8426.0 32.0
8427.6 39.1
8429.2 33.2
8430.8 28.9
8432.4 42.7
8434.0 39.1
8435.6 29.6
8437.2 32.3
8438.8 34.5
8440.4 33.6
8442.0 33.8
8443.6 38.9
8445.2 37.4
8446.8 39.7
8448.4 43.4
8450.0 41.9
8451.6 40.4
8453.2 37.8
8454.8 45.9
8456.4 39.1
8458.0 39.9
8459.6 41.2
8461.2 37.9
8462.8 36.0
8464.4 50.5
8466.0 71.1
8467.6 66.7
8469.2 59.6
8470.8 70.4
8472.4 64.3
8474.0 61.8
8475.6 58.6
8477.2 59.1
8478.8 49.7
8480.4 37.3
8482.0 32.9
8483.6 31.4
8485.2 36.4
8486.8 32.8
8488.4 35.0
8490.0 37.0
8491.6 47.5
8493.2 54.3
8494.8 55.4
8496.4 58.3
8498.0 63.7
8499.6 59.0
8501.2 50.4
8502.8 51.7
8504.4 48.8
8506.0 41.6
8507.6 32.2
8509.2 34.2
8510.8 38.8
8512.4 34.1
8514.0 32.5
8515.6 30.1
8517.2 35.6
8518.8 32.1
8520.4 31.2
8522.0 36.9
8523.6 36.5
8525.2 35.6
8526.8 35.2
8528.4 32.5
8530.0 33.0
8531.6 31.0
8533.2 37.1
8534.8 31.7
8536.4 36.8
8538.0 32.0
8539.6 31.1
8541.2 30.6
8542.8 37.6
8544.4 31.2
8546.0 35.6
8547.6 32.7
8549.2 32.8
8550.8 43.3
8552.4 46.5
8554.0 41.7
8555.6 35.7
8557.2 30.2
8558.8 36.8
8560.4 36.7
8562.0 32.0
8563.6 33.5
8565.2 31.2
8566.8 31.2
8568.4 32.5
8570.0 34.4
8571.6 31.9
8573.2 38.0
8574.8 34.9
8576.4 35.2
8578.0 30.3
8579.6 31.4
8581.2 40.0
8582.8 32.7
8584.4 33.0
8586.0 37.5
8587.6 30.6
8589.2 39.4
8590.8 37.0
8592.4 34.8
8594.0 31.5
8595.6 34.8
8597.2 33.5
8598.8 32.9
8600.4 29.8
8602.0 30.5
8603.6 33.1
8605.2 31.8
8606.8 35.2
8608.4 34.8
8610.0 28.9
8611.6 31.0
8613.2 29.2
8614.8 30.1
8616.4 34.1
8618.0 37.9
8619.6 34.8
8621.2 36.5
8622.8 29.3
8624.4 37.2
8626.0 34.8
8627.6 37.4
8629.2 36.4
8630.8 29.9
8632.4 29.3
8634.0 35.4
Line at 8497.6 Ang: [N II] 6583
